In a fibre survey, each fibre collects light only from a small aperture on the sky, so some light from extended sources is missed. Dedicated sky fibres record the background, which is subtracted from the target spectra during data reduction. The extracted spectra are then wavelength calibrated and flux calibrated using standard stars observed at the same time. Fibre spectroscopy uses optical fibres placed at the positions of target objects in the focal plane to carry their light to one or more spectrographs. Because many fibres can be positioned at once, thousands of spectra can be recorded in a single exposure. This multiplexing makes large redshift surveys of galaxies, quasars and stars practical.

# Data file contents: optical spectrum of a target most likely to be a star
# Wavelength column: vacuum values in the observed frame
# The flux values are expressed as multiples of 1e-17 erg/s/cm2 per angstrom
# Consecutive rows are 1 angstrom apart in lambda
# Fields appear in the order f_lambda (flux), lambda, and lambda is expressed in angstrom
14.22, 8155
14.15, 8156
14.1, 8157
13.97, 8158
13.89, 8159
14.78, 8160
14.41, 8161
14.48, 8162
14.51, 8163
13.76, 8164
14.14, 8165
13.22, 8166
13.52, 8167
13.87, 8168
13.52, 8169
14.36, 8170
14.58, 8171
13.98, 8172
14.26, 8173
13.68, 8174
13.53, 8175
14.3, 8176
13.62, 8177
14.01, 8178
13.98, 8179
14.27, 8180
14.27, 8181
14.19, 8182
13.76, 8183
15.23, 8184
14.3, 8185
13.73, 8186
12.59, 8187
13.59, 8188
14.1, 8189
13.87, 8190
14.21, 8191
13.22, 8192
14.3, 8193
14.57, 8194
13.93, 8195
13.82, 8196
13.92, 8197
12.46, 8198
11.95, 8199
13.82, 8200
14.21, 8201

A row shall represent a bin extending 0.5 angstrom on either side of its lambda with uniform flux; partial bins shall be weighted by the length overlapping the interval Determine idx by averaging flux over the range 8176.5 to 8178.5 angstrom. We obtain 13.8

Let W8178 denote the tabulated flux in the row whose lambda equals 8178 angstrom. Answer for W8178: 14.01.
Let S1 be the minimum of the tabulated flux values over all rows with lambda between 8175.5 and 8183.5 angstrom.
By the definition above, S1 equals 13.62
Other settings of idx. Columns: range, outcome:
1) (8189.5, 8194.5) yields 14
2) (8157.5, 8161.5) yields 14.3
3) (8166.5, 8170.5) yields 13.8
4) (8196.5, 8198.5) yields 13.2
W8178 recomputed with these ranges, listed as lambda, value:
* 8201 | 14.21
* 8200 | 13.82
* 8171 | 14.58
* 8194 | 14.57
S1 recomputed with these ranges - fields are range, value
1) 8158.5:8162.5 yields 13.89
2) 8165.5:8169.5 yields 13.22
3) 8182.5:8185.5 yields 13.76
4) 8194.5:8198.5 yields 12.46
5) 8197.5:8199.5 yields 11.95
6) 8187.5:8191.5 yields 13.59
